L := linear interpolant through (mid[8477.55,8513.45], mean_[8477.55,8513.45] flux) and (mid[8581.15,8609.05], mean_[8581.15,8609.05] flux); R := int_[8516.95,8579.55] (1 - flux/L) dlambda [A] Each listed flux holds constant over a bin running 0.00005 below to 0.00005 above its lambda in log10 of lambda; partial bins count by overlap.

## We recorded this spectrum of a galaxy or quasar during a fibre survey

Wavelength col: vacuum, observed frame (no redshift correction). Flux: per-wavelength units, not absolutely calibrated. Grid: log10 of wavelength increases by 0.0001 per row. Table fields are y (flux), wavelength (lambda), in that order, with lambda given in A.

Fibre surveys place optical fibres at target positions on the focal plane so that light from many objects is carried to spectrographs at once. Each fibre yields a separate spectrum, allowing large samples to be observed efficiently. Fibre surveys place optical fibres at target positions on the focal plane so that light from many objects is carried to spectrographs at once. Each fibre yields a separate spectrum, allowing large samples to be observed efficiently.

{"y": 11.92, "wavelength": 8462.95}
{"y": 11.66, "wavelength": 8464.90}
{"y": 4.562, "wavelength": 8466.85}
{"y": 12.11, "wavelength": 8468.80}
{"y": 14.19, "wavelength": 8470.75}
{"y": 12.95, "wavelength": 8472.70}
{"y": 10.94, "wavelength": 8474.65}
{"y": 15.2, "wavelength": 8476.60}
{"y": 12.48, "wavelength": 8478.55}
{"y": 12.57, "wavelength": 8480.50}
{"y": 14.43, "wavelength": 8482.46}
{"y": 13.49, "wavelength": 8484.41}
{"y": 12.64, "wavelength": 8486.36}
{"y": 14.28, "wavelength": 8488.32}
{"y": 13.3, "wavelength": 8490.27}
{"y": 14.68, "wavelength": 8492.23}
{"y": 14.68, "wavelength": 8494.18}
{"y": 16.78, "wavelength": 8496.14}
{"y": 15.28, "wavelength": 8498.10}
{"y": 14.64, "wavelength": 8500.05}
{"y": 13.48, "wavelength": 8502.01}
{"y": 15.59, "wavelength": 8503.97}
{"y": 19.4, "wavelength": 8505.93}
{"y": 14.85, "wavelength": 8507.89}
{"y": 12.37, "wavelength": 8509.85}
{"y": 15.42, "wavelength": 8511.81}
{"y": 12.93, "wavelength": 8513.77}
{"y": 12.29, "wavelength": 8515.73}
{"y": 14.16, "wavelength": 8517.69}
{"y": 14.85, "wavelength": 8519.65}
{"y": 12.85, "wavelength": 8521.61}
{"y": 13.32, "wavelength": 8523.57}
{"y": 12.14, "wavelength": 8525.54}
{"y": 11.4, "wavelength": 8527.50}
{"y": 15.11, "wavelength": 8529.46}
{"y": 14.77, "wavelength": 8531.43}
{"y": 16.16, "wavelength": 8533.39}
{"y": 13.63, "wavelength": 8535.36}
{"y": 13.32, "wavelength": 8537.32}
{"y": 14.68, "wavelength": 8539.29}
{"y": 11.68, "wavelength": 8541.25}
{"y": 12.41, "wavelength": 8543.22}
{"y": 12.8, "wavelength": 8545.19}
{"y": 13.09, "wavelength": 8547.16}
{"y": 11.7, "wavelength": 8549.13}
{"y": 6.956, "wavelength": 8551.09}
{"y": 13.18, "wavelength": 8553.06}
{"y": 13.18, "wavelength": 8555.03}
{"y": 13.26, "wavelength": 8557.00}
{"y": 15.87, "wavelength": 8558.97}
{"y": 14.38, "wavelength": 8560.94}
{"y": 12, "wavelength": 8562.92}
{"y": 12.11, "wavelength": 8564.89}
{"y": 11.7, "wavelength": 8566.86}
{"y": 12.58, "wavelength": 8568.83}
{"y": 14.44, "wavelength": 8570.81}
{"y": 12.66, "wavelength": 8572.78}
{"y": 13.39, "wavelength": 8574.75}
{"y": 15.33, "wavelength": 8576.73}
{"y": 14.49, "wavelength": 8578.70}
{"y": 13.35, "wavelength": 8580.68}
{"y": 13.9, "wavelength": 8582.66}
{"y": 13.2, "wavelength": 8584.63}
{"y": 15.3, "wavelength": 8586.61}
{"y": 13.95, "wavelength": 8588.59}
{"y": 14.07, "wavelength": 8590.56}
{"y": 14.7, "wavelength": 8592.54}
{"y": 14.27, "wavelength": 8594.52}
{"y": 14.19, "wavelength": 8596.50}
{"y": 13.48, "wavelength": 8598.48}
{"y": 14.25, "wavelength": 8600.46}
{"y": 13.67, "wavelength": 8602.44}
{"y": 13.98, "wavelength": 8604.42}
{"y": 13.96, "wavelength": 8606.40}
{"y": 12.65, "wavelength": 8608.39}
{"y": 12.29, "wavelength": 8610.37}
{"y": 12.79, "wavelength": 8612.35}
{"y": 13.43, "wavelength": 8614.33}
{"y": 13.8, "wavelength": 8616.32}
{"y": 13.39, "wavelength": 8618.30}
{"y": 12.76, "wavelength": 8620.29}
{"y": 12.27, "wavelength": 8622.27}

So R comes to 4.2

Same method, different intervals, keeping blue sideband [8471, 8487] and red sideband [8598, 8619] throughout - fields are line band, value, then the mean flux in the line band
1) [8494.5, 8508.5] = -2.64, 15.7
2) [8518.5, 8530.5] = -0.04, 13.3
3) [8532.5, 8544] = -0.32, 13.6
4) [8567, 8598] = -1.26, 13.9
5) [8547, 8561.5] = 0.74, 12.6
